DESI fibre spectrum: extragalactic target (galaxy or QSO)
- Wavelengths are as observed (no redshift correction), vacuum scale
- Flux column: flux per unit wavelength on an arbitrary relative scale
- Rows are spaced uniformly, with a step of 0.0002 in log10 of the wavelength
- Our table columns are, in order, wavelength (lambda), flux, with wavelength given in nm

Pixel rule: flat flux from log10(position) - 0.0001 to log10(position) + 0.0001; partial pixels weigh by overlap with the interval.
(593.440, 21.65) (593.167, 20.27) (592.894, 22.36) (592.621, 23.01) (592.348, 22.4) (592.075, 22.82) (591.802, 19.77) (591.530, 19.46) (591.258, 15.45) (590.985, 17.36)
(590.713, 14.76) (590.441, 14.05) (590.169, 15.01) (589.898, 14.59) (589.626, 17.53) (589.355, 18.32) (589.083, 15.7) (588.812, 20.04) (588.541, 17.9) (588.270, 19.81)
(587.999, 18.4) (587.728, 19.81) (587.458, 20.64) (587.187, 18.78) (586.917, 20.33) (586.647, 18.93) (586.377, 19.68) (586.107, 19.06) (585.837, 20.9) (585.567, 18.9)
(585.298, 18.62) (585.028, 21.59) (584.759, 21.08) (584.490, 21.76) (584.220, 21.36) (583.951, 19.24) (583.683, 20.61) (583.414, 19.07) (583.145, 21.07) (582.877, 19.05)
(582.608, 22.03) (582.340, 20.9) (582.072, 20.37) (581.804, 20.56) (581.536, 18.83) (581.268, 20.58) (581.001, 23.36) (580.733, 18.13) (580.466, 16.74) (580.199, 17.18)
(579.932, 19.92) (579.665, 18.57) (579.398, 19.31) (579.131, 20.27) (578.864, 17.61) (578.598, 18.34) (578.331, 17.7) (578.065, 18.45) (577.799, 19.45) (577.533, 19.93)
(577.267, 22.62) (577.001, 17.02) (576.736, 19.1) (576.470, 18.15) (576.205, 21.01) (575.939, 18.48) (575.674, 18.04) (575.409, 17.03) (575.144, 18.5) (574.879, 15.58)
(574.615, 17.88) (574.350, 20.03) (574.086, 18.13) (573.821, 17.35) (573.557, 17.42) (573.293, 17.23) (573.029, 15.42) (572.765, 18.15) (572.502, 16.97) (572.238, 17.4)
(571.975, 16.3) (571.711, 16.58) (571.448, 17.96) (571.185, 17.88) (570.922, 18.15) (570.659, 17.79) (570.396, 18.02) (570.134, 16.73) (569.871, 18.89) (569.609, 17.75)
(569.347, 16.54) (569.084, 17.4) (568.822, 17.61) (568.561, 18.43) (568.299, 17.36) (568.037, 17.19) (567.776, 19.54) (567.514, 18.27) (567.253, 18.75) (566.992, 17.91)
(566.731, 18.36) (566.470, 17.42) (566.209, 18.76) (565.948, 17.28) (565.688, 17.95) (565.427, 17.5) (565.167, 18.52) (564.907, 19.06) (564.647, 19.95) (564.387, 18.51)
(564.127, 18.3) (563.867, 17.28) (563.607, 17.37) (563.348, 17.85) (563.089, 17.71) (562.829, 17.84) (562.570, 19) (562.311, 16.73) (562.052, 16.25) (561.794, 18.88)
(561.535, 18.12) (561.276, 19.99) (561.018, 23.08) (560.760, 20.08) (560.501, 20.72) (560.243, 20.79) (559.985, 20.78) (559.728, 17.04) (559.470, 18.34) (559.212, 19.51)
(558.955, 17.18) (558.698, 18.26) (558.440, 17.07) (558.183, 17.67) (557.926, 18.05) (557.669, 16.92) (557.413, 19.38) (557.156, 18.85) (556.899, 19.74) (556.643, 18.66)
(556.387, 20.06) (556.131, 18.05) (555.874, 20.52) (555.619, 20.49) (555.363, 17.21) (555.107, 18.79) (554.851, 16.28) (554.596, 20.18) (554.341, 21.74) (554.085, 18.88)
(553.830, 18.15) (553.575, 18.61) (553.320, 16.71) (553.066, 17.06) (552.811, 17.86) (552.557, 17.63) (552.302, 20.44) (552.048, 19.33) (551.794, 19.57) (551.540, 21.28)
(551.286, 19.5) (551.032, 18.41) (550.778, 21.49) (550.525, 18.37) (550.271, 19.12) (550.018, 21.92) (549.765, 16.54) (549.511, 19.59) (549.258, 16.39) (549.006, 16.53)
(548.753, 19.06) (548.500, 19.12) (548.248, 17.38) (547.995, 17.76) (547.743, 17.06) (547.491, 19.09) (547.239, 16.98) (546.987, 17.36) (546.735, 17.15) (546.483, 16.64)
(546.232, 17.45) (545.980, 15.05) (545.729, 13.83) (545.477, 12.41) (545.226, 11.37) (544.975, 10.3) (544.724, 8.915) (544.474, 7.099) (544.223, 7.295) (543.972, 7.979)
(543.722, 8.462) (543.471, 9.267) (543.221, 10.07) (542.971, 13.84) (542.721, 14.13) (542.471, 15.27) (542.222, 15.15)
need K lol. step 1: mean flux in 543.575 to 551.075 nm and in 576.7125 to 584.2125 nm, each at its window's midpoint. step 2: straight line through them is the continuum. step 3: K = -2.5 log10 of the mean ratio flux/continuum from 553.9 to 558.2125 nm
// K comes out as -0.14 mag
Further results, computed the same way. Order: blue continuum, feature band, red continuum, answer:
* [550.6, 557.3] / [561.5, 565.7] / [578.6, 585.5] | 0.07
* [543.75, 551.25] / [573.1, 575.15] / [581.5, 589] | 0.06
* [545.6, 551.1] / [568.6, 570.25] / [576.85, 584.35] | 0.08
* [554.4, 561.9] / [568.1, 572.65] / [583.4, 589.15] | 0.11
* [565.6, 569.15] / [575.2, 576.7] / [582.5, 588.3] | 0.02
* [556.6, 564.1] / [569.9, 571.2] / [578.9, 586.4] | 0.08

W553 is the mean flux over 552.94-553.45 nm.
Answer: 16.9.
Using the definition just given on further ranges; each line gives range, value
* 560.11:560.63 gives 20.8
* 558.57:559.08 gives 17.7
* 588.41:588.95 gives 19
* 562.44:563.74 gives 18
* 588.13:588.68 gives 18.9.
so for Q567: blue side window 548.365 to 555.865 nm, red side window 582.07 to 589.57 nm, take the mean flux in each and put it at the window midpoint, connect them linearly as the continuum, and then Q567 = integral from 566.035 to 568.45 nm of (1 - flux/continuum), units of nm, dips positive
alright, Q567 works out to 0.138 nm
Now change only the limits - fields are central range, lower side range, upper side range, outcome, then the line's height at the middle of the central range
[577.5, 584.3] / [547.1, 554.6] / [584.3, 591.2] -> -0.36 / 18.6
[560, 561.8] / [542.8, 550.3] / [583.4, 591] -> -0.48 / 16.1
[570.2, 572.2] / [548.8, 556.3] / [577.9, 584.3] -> 0.19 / 19.3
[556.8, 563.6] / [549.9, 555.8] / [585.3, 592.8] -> 0.13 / 19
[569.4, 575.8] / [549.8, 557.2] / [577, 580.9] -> 0.46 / 18.9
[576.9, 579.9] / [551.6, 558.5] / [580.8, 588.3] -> 0.12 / 19.9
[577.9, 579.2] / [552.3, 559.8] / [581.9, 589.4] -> 0.07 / 19.5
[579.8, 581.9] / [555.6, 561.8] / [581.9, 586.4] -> 0.08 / 20.2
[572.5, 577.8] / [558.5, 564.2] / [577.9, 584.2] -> 0.27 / 19.3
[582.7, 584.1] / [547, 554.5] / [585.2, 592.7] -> -0.10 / 18.6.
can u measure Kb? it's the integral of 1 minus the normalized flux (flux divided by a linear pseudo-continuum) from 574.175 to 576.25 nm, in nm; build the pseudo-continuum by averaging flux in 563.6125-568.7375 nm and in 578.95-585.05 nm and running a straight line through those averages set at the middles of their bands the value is 0.11 nm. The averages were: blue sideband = 18.2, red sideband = 20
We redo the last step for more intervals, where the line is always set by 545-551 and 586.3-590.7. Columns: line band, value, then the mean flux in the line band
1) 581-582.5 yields -0.23 nm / 20.6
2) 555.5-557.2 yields -0.21 nm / 19.5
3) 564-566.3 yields -0.12 nm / 18.4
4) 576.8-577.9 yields -0.12 nm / 19.7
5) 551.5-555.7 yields -0.36 nm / 18.8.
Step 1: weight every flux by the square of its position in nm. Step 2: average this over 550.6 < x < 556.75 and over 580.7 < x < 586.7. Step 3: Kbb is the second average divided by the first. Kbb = 1.19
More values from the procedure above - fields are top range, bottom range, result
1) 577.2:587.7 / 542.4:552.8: 1.41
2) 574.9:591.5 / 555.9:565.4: 1.10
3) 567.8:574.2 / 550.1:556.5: 0.98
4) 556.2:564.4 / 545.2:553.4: 1.09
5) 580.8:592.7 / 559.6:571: 1.14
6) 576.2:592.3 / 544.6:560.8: 1.18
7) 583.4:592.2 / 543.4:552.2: 1.36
